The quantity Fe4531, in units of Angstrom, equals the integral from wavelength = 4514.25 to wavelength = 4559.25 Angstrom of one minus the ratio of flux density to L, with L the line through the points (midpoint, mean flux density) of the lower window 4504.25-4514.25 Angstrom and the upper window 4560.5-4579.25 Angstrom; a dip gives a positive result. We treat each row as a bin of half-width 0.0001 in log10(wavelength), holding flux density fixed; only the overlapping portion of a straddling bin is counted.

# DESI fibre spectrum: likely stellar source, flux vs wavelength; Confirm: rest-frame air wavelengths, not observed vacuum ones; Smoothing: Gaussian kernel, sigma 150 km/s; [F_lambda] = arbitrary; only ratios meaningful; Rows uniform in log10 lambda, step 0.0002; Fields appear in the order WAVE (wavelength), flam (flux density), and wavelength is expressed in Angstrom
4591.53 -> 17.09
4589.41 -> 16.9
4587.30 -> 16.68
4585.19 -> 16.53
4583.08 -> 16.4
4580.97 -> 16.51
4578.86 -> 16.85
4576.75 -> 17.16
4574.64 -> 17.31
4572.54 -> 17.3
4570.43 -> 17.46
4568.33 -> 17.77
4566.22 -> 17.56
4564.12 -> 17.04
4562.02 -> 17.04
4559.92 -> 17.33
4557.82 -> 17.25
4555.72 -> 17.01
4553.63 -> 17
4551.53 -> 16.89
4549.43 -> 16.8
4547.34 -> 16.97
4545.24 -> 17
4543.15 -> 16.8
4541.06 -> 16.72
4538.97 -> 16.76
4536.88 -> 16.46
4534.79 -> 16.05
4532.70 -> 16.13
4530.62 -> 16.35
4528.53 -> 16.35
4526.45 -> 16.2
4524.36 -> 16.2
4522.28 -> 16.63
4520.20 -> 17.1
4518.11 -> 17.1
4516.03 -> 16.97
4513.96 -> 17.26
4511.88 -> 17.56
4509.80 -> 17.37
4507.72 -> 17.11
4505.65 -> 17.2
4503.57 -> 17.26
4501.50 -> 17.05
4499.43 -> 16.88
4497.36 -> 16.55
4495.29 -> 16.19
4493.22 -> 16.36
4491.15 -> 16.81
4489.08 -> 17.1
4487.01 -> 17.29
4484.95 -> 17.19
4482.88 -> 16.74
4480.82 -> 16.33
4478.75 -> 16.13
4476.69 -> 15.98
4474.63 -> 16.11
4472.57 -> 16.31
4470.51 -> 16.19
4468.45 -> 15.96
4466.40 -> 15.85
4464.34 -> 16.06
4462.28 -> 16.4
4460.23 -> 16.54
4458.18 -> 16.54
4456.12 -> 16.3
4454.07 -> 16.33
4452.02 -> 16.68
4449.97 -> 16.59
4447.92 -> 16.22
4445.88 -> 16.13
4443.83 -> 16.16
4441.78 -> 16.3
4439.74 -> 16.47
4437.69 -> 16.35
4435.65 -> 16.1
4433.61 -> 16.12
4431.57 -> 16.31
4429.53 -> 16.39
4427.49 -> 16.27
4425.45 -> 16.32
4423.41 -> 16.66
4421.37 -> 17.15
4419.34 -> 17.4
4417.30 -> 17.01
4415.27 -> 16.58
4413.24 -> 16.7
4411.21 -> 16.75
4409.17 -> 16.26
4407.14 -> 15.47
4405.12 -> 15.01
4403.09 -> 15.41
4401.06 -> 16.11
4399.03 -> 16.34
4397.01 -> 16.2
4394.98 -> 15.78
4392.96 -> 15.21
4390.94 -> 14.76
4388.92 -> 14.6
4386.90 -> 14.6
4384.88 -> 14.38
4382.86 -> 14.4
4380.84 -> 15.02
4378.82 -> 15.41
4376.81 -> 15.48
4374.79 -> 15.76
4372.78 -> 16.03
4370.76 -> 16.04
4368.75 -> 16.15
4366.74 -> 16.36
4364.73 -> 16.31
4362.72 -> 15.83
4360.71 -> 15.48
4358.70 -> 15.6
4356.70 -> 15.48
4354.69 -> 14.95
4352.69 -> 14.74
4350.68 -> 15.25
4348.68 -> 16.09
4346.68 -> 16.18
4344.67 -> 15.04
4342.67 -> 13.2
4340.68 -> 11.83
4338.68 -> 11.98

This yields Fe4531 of 1.5 Angstrom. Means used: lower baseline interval 17.3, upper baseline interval 17.3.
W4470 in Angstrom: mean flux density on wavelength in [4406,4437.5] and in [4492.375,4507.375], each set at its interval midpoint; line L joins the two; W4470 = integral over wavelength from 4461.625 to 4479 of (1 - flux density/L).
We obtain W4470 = 0.6 Angstrom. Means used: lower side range 16.5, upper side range 16.8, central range 16.1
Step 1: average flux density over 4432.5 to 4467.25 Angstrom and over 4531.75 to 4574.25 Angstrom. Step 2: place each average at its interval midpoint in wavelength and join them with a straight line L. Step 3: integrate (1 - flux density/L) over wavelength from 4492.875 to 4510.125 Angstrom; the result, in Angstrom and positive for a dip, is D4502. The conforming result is -0.3 Angstrom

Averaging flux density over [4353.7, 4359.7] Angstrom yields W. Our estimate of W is 15.4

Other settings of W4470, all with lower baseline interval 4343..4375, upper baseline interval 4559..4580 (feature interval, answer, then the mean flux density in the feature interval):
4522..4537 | 0.6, 16.3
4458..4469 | 0.2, 16.2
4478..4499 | 0.0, 16.7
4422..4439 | -0.1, 16.3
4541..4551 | 0.1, 16.9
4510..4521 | -0.2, 17.2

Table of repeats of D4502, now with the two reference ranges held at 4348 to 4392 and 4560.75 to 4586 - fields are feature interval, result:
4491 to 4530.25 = -0.7 Angstrom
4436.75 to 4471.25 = -0.4 Angstrom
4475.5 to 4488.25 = -0.2 Angstrom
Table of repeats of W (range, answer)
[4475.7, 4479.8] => 16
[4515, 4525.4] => 16.8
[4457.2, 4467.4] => 16.3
